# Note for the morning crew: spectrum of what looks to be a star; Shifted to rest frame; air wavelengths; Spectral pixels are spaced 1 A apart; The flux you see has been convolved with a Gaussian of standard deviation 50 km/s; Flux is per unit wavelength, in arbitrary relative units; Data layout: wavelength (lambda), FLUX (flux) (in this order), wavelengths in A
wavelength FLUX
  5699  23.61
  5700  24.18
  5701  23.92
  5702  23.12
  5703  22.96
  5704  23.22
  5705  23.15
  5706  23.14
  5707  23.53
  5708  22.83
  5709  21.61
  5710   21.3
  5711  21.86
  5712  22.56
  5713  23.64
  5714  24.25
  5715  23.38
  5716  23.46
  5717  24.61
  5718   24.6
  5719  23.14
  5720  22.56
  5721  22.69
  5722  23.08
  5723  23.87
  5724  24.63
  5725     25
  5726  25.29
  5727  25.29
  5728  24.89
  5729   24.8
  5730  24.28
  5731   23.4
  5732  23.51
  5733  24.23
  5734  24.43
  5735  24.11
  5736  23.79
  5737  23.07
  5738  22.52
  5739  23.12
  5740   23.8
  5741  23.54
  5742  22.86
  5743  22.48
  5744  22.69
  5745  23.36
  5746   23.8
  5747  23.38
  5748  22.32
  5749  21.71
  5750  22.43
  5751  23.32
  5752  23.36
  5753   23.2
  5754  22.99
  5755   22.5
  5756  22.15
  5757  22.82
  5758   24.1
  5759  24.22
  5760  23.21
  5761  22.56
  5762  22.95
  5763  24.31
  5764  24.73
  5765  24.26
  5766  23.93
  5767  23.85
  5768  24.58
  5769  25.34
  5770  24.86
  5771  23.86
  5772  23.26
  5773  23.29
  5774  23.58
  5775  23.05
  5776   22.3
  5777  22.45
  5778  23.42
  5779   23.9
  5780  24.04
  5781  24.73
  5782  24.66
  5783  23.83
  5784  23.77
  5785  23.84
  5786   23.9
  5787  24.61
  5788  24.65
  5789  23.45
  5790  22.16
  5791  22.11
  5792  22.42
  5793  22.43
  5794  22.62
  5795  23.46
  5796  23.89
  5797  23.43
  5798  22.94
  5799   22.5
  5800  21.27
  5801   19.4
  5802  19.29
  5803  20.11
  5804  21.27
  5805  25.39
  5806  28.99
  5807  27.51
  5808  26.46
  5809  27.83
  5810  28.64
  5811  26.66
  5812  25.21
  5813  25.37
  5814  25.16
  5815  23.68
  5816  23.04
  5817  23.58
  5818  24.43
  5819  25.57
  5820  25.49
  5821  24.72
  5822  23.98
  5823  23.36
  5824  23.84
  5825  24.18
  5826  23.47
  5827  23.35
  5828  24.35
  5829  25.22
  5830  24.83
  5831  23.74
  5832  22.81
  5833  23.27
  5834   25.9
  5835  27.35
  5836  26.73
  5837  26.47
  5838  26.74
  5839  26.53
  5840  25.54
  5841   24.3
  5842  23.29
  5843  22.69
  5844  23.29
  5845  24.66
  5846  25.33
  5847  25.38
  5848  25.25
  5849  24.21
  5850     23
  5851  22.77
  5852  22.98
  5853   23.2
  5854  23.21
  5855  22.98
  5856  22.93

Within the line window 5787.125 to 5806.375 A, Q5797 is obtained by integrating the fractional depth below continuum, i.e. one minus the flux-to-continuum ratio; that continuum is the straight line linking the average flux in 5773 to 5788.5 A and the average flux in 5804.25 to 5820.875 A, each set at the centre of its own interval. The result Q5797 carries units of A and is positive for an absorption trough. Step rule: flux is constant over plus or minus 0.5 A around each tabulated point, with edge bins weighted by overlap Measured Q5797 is 1.6 A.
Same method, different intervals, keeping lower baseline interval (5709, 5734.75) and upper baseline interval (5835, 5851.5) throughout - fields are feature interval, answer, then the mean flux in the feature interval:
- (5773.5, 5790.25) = 0.4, 23.7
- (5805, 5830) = -0.6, 25.2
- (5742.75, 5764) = 0.8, 23.1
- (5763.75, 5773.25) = 0.0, 24.2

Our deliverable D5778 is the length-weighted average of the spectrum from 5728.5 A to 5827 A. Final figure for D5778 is 23.7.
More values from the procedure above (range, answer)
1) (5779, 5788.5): 24.2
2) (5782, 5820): 23.9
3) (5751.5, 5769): 23.6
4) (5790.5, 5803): 22.1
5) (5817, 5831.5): 24.3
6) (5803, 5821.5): 25.4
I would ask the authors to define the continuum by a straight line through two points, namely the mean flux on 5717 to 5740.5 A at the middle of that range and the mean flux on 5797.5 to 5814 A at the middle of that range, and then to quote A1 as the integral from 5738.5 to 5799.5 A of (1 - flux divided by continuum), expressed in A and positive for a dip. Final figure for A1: 1.9 A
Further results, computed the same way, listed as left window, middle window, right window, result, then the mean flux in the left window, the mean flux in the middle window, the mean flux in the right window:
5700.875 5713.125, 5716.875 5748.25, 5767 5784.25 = -0.8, 22.8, 23.7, 23.8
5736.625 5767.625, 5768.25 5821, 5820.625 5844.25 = 0.1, 23.2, 23.9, 24.6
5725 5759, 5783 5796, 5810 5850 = 0.4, 23.5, 23.3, 24.7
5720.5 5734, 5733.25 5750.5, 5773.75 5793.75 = 0.6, 24.2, 23.2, 23.5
